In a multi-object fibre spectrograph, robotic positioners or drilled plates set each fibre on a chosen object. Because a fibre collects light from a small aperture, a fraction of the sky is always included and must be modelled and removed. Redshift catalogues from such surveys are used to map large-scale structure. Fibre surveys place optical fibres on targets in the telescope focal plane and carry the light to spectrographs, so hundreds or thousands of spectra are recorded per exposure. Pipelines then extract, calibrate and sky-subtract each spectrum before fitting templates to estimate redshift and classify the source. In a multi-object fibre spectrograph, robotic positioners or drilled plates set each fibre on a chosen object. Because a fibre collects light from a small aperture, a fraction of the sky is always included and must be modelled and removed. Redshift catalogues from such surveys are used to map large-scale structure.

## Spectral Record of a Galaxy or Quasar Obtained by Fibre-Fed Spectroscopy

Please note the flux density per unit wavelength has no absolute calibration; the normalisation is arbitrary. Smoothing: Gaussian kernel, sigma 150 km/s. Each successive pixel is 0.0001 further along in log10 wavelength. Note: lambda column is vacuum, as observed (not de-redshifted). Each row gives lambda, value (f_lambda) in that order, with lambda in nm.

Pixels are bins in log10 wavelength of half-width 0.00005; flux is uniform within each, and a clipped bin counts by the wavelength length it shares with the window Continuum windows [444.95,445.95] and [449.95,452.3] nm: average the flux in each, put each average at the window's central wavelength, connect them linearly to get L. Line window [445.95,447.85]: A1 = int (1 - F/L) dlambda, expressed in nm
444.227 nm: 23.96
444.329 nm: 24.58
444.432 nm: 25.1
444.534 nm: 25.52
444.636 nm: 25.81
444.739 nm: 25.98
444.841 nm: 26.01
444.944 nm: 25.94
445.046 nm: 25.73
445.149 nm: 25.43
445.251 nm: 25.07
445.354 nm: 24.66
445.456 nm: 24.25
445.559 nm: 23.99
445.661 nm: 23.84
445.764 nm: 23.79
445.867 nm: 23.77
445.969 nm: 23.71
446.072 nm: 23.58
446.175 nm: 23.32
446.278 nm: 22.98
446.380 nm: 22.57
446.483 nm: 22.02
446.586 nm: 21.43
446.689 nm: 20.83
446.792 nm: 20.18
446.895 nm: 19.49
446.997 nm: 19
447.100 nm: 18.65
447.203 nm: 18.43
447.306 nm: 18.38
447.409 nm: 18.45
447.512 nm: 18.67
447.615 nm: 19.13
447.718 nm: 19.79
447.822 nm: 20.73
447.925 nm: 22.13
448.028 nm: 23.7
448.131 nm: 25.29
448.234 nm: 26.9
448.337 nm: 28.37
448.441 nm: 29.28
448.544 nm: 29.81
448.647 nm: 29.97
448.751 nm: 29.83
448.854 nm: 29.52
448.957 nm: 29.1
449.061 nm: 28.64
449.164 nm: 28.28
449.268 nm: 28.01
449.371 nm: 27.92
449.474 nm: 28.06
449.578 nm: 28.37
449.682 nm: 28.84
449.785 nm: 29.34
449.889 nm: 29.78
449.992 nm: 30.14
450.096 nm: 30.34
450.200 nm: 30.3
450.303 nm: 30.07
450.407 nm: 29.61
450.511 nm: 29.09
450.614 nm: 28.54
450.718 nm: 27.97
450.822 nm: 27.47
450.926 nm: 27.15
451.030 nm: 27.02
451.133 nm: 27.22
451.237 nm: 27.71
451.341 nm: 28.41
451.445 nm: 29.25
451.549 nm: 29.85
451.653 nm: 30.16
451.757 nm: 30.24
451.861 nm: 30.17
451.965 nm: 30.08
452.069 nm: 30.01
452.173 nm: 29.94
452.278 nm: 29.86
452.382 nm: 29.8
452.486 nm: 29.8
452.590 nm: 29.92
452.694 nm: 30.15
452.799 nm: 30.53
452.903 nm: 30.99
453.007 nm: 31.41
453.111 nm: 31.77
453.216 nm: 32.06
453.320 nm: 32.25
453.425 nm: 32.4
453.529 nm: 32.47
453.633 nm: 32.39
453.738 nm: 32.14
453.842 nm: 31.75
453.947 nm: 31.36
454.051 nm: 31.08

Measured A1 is 0.38 nm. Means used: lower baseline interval 24.6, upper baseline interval 29.1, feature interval 20.5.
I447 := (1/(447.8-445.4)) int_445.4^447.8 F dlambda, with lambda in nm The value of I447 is 21.3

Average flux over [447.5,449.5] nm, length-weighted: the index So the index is 26.3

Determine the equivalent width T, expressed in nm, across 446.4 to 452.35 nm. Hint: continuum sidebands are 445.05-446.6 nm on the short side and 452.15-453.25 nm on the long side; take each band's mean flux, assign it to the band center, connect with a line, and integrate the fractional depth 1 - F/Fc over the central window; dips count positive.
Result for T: 0.20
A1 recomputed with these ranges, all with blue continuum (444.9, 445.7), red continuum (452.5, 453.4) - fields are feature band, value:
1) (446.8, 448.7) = 0.31 nm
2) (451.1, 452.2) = 0.02 nm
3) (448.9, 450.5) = -0.04 nm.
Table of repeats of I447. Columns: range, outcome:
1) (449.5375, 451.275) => 28.8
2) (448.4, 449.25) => 29.2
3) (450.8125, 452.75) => 29.2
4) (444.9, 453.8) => 26.9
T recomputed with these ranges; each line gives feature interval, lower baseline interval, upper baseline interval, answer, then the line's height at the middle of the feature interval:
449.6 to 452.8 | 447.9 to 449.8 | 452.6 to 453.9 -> 0.07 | 30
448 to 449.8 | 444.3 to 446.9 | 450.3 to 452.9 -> -0.10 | 26.8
